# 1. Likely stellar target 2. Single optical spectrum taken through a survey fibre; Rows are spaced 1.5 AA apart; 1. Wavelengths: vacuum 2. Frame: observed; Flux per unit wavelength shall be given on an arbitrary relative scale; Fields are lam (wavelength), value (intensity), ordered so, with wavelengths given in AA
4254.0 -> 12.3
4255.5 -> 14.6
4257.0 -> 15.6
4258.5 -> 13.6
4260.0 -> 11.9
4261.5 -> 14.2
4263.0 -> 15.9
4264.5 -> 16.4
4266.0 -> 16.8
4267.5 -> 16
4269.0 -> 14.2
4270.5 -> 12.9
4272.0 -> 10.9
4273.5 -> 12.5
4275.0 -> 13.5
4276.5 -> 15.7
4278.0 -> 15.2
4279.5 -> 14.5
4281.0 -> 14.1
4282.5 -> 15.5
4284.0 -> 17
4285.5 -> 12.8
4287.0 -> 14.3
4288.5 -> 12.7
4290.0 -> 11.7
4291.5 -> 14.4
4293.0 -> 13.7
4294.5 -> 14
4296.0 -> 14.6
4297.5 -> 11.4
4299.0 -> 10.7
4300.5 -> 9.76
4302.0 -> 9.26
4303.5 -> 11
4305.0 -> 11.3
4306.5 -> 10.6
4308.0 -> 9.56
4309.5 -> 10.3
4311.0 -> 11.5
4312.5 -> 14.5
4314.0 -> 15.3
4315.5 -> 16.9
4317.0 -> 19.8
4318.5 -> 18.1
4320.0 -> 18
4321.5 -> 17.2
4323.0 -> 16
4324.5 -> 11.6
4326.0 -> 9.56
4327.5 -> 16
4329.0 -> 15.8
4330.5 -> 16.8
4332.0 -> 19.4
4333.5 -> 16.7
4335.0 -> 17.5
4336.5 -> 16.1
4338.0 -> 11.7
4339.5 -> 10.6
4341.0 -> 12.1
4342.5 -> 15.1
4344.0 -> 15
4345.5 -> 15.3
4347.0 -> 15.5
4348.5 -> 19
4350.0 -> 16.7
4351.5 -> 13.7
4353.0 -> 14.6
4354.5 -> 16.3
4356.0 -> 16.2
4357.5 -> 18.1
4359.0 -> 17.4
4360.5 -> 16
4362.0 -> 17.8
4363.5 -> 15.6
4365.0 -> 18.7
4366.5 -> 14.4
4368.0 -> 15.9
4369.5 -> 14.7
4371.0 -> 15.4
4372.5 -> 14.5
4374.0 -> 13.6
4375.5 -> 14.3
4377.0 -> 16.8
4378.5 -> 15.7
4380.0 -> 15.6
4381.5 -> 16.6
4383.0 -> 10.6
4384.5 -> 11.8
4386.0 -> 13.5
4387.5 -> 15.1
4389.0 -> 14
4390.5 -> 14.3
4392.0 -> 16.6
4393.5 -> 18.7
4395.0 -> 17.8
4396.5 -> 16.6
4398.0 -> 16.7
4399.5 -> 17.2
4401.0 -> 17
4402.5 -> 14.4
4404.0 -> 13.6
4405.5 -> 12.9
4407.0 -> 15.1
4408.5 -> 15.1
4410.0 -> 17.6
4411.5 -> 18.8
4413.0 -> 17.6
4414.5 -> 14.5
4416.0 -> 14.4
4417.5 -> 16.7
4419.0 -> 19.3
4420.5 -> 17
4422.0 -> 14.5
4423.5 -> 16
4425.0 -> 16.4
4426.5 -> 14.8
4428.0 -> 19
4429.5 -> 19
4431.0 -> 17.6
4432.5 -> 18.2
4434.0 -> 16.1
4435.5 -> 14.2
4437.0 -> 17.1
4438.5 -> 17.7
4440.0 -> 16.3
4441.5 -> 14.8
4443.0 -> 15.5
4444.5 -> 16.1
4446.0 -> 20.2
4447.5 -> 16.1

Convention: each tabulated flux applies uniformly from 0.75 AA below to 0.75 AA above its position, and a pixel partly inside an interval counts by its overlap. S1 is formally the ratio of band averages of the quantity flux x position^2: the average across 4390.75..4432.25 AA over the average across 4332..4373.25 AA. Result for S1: 1.1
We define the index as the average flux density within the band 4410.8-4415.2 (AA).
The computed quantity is 17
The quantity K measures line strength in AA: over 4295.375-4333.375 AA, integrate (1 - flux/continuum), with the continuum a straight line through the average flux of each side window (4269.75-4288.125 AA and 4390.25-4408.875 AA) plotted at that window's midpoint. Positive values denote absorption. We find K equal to 2.0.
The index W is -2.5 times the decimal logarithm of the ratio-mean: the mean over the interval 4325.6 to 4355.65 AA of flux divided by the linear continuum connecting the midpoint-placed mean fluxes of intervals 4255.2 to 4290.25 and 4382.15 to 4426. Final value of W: -0.02 mag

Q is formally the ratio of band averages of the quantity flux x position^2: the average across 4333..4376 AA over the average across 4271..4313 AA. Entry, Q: 1.25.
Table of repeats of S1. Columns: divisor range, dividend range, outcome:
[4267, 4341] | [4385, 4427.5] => 1.20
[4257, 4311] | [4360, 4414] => 1.23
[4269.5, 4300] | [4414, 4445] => 1.30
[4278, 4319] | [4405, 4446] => 1.31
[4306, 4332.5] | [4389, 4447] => 1.16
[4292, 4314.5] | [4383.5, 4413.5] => 1.38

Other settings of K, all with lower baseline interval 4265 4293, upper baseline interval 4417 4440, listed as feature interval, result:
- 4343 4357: -0.3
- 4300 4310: 3.0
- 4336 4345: 1.1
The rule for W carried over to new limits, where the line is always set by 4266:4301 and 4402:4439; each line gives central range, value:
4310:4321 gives -0.14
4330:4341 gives -0.05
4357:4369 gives -0.10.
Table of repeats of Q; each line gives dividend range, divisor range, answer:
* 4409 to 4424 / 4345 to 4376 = 1.07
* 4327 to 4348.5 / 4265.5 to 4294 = 1.12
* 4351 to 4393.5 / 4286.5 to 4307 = 1.31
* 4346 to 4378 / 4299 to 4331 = 1.19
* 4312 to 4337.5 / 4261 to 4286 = 1.13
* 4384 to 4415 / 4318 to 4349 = 1.06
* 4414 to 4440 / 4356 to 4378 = 1.07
